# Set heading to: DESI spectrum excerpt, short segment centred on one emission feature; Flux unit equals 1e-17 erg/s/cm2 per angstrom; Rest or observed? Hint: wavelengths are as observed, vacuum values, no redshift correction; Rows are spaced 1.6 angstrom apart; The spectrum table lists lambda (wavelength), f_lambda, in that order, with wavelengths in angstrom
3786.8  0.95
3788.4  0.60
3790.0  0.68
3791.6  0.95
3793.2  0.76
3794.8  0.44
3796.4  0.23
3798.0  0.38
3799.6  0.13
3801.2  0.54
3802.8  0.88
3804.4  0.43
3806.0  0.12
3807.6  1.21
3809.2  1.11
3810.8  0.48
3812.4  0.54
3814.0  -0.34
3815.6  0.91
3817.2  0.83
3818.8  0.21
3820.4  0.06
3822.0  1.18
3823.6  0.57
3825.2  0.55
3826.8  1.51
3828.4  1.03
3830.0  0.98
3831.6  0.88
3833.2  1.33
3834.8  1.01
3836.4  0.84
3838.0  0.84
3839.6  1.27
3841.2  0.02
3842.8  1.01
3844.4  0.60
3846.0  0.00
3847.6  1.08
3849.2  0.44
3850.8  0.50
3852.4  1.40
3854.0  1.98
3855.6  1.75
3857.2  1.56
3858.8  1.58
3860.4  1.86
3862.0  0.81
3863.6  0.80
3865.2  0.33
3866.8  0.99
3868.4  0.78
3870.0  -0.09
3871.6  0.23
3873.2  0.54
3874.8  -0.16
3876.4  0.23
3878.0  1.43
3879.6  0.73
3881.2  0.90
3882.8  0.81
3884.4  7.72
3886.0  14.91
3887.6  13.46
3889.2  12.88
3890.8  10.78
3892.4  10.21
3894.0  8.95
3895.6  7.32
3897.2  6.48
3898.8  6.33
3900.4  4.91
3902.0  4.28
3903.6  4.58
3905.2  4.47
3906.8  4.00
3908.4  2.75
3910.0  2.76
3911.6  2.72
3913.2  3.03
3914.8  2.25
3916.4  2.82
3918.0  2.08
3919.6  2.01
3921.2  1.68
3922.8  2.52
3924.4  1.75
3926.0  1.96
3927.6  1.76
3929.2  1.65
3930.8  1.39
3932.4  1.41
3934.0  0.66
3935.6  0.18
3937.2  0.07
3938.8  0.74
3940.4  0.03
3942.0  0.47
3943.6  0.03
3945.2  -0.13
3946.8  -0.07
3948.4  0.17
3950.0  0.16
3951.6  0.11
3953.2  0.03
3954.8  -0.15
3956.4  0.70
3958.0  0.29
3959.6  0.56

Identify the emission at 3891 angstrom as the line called Ly-alpha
